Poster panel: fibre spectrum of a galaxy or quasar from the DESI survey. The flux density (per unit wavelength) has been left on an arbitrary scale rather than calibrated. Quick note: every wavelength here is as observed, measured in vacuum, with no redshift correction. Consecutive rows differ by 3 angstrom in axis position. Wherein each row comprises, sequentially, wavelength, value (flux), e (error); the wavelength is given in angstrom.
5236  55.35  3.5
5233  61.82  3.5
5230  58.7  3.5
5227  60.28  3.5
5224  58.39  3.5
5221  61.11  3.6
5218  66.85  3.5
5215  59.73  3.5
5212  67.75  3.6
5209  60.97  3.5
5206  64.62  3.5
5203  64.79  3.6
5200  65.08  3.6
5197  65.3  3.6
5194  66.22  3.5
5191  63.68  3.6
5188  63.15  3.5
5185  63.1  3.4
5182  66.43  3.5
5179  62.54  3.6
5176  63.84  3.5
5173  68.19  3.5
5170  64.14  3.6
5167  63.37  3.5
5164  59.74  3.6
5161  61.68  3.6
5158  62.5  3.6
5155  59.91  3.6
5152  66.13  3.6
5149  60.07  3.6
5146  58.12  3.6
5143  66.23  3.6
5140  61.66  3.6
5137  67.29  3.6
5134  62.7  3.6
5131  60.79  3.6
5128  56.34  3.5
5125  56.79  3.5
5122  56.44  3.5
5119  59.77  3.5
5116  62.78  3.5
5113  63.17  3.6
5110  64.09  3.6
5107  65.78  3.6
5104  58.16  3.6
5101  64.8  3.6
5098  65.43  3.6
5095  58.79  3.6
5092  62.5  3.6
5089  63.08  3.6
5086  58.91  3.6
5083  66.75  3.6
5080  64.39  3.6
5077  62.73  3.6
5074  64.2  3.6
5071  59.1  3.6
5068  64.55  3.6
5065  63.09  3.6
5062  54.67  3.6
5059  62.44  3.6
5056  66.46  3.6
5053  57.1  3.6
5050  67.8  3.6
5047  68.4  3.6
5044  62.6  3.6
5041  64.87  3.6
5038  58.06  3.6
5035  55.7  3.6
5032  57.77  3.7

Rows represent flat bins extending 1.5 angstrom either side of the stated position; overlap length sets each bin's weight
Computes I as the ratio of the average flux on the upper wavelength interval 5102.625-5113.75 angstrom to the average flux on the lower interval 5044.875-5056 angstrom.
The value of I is 0.97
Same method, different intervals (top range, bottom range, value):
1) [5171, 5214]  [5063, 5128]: 1.04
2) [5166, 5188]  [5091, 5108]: 1.03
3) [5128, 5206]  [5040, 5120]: 1.01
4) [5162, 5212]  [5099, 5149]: 1.04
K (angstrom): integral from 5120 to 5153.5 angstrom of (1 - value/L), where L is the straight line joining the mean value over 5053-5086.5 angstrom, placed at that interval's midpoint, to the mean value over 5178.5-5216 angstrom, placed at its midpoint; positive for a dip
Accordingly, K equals 1.17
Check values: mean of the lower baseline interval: 62.3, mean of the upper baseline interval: 64.2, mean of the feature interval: 61.1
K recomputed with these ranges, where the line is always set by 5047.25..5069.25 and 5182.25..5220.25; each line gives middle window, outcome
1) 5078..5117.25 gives 0.1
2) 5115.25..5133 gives 1.3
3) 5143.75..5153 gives 0.3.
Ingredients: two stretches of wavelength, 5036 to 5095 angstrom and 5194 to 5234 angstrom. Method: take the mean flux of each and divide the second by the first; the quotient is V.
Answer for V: 1.00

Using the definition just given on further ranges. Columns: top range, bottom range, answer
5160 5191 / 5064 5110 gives 1.01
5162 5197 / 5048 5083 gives 1.02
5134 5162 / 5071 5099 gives 1.00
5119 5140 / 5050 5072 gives 0.98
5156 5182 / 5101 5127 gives 1.04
